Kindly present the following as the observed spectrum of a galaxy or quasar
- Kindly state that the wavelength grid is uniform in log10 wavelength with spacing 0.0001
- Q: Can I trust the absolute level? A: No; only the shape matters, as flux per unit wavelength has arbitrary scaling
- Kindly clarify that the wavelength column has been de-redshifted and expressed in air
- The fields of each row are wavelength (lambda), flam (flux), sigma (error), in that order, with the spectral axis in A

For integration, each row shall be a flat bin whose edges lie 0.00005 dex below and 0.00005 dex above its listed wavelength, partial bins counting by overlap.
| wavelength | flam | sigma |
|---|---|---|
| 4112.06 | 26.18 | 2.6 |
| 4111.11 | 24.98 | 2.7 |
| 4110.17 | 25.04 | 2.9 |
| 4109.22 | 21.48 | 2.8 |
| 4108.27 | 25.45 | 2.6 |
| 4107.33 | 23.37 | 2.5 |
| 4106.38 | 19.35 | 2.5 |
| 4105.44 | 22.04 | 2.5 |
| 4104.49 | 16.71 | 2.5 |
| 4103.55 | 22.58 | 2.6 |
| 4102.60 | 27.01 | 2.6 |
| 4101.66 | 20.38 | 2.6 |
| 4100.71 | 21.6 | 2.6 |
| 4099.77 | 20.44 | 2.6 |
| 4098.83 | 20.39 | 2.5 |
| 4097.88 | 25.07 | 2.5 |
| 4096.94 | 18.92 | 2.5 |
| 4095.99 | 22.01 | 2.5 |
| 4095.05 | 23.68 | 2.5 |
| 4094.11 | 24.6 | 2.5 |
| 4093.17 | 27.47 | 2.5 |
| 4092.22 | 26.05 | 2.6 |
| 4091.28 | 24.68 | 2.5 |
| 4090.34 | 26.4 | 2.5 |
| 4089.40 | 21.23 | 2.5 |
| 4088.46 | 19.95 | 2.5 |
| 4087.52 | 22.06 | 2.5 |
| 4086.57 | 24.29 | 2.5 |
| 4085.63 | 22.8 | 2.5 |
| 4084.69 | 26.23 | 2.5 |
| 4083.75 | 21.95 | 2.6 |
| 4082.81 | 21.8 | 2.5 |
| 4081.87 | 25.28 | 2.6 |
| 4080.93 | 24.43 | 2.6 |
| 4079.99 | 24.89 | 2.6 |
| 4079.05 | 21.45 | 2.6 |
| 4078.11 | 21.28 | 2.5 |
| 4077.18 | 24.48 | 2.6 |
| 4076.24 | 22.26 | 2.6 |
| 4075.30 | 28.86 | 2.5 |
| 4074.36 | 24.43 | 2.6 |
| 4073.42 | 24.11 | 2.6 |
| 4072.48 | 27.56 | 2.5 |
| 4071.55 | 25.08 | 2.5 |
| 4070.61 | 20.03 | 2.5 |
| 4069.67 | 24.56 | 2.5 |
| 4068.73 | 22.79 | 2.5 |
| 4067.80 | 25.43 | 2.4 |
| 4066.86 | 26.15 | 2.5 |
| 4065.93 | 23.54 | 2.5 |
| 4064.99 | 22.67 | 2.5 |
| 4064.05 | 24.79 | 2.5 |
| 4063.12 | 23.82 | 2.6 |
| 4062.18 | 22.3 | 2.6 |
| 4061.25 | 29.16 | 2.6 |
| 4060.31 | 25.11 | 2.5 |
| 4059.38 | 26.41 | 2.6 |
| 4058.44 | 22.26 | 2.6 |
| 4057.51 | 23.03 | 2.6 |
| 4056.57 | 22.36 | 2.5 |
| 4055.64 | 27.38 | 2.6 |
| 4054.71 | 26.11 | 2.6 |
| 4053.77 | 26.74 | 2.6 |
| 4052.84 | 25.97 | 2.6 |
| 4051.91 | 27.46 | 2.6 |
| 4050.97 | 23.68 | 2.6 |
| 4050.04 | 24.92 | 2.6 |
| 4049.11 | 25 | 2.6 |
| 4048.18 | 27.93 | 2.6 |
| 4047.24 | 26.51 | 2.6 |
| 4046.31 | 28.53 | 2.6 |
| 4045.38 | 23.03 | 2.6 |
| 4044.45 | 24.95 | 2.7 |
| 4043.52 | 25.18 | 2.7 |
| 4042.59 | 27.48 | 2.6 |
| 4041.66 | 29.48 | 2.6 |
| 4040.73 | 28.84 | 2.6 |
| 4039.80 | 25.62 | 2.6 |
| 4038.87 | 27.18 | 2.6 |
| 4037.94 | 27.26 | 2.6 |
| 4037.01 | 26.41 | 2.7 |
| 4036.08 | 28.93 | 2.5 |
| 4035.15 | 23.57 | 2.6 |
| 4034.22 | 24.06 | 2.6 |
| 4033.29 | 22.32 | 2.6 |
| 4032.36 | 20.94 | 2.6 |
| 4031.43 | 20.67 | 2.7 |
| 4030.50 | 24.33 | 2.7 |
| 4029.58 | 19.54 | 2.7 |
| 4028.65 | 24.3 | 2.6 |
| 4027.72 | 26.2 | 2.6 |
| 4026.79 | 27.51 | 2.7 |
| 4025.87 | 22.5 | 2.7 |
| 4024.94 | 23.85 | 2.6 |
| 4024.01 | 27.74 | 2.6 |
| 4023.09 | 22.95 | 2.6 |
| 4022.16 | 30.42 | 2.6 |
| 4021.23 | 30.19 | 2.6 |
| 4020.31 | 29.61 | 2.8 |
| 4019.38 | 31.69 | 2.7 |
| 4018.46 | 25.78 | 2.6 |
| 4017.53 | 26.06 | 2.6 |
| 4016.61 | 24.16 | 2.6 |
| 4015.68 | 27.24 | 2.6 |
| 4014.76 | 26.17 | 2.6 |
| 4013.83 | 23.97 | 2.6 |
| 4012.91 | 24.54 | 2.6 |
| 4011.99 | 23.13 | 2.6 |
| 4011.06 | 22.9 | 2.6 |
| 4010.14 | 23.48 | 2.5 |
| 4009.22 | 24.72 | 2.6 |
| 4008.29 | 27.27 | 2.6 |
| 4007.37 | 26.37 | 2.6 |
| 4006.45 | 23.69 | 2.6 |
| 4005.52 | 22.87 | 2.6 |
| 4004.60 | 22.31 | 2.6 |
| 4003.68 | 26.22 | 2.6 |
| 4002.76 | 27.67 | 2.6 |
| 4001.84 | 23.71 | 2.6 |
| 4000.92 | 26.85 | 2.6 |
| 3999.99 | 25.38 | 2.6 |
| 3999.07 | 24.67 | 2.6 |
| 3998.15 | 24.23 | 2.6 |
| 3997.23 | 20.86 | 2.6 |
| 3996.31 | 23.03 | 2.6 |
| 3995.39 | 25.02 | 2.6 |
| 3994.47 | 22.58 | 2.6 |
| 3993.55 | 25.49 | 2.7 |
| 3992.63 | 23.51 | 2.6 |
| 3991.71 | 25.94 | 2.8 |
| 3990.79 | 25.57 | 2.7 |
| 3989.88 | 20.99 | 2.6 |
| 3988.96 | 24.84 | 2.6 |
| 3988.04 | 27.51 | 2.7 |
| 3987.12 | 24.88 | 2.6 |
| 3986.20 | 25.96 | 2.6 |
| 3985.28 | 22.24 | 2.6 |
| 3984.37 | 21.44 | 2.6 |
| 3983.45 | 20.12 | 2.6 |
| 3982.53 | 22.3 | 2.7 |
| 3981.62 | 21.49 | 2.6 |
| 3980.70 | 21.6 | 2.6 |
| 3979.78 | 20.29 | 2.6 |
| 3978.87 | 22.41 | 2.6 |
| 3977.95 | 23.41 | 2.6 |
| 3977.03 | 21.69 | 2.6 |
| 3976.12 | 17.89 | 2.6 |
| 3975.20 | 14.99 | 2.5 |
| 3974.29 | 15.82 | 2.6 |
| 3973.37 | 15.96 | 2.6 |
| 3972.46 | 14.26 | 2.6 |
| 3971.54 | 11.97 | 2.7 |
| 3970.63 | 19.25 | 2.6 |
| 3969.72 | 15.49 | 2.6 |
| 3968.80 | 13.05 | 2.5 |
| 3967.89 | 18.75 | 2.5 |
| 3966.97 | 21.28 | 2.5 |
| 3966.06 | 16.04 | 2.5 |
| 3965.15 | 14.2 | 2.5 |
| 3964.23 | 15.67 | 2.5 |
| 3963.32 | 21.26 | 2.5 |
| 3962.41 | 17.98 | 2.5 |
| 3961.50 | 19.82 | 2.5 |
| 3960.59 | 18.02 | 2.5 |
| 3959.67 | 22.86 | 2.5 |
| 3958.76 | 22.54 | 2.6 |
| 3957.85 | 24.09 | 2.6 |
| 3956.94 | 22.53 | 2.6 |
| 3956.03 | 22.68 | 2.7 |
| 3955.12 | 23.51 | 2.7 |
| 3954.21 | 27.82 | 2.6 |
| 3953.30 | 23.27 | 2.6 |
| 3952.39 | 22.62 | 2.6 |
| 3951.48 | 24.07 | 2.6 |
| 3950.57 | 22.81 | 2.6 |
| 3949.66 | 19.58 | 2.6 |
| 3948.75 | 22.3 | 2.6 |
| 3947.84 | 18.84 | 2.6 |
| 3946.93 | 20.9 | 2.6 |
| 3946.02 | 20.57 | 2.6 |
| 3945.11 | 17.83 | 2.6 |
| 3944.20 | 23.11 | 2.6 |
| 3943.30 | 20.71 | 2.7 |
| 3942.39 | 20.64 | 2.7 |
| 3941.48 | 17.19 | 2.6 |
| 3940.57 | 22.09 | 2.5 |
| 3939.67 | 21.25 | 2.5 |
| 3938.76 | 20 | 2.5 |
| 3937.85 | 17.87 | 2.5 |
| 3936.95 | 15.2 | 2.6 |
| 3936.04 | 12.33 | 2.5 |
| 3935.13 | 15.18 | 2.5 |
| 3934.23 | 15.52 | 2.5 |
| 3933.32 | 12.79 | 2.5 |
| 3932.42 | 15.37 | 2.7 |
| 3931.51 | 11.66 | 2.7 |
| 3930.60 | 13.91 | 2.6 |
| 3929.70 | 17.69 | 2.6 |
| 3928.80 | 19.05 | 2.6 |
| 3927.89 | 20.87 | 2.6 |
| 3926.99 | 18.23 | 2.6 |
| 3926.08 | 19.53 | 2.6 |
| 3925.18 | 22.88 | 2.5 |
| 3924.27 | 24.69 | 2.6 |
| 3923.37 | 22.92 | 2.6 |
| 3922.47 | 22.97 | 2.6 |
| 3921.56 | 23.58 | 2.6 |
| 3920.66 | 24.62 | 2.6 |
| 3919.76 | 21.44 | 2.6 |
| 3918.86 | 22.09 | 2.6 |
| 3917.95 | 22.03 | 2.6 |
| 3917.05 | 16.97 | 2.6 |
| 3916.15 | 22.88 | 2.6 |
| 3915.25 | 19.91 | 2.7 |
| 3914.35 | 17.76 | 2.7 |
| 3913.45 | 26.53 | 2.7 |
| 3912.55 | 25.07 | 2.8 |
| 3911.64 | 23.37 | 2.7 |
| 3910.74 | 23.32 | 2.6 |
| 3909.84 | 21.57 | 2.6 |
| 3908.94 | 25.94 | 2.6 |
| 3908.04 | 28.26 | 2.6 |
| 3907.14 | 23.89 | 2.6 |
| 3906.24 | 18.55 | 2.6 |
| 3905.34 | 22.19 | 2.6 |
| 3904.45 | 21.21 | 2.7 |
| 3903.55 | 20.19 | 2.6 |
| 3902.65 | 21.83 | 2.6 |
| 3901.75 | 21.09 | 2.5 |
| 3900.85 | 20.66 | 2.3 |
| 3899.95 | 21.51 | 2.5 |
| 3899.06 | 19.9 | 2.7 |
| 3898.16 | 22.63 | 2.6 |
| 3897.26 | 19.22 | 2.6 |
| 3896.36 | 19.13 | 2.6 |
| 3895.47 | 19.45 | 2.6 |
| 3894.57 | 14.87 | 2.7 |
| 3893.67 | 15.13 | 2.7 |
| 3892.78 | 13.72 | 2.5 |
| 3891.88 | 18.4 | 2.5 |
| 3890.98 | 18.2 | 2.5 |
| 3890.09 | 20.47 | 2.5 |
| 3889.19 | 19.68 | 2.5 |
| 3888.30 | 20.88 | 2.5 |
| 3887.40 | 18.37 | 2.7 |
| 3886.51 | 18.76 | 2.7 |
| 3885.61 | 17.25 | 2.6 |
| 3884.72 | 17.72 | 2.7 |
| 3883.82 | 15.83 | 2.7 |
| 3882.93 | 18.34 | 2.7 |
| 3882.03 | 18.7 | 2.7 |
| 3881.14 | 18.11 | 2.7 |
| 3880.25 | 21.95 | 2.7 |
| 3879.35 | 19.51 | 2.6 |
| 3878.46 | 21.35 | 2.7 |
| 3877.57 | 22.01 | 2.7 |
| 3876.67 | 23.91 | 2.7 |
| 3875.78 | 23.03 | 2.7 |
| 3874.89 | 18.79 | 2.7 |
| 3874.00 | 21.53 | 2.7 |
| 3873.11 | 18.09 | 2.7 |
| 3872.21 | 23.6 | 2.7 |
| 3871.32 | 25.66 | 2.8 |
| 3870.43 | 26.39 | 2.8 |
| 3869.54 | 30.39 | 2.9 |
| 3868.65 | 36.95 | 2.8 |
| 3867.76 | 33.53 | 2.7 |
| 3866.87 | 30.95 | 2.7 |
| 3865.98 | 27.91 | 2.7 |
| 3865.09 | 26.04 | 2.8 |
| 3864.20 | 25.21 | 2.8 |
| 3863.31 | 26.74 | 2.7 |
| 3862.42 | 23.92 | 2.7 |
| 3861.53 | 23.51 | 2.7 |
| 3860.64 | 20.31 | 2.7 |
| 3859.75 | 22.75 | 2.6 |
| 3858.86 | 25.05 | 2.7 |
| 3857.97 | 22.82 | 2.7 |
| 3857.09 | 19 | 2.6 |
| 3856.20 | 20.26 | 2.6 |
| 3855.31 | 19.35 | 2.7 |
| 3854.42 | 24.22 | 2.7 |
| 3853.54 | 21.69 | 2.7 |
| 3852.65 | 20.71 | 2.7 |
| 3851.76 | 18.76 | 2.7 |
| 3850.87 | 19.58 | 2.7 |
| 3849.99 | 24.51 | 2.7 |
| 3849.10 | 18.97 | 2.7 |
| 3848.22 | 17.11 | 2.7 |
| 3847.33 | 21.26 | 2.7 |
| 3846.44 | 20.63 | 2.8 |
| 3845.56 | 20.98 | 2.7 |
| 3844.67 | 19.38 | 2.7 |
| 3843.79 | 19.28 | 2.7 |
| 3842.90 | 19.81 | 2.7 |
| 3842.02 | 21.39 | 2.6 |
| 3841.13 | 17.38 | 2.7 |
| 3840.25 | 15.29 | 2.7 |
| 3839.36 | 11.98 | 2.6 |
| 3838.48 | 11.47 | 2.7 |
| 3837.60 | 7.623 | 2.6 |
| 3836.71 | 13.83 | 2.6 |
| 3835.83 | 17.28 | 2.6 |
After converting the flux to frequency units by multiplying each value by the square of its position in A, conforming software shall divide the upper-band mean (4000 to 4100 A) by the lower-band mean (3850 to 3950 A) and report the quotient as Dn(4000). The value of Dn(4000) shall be 1.3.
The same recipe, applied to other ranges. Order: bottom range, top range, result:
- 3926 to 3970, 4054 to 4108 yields 1.31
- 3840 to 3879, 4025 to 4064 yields 1.22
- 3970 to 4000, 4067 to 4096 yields 1.16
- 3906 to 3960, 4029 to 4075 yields 1.27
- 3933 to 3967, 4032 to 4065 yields 1.35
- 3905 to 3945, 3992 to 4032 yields 1.29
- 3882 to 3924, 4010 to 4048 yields 1.32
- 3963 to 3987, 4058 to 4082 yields 1.35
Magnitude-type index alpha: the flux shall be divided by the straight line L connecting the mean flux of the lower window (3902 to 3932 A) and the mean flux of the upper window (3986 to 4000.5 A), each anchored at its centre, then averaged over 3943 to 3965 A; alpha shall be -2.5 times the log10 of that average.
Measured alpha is 0.07 mag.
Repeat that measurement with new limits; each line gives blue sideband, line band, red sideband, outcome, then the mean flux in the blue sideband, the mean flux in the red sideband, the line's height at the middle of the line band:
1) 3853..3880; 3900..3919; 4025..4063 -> 0.105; 24.1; 25.3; 24.4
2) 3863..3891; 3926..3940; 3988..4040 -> 0.389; 22.7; 25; 23.7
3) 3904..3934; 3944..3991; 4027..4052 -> 0.109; 21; 25.3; 22.7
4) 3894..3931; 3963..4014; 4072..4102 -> 0.022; 21.3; 23.5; 22.3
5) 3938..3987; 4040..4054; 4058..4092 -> -0.145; 20.2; 24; 23.1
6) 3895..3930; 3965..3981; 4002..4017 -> 0.313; 21.7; 24.8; 23.6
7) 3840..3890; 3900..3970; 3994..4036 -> 0.143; 21.9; 24.9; 23.3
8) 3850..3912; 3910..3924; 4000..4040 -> 0.016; 21.8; 25.3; 22.7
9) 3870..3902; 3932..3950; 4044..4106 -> 0.142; 19.8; 24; 21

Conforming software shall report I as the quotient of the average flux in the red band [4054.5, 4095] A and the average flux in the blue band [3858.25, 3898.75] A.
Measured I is 1.1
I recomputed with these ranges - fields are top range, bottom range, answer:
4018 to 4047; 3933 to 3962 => 1.27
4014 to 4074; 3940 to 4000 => 1.21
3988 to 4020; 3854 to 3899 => 1.14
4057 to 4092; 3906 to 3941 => 1.19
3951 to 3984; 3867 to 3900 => 0.94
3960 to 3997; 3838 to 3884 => 0.93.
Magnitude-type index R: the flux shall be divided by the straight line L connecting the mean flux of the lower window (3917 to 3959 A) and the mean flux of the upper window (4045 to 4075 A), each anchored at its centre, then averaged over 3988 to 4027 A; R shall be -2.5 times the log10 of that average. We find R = -0.102 mag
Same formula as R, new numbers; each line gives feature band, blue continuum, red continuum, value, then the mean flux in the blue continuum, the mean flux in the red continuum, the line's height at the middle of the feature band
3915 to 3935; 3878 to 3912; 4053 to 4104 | 0.06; 20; 23.9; 20.7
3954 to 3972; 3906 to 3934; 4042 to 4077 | 0.15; 20.9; 25.1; 22.2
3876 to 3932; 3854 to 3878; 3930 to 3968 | 0.09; 24.5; 19.4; 22.2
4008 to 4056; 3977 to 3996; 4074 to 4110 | -0.11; 23.3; 23.1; 23.2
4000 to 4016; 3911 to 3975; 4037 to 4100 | -0.12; 19.7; 24.6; 22.2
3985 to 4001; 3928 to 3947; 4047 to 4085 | -0.18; 17.7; 24.6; 20.7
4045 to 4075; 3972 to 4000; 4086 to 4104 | -0.10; 22.1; 23.1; 22.8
